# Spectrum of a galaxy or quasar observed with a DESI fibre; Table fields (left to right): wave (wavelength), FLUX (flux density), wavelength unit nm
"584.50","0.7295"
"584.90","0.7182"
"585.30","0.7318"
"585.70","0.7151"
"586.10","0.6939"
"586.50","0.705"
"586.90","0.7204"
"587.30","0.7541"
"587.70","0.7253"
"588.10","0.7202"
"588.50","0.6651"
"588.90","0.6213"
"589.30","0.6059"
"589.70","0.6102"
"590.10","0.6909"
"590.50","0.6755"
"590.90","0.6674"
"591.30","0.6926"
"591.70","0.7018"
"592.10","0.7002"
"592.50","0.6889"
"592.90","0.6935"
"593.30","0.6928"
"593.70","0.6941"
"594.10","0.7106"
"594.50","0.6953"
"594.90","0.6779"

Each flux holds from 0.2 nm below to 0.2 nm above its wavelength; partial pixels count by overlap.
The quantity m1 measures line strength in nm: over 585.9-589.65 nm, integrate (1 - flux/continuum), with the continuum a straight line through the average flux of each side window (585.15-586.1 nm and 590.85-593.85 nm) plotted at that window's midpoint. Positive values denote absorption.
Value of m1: 0.118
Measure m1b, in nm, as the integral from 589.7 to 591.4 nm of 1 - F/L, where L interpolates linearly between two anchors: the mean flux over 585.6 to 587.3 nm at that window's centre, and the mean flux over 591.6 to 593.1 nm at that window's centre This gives 0.069 nm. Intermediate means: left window 0.714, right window 0.696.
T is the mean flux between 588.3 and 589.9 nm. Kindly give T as 0.626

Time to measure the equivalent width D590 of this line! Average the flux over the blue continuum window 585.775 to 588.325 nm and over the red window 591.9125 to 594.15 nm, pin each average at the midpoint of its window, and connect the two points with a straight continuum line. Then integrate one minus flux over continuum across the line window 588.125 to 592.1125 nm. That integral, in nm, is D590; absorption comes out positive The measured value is 0.243 nm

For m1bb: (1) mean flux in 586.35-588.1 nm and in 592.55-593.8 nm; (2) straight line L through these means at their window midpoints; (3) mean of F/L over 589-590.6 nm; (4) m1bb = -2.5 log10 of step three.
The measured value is 0.11 mag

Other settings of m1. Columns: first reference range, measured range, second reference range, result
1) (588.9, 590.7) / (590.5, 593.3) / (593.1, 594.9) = -0.09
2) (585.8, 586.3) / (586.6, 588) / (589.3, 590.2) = -0.11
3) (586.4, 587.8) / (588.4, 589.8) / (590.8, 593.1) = 0.17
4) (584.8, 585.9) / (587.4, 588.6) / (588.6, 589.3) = -0.11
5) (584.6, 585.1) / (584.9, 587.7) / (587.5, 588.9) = -0.05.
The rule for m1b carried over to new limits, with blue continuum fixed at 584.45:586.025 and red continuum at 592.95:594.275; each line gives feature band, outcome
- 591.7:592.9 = 0.011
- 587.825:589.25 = 0.094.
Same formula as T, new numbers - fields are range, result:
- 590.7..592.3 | 0.69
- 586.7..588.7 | 0.717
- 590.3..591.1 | 0.671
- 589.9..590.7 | 0.683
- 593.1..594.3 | 0.699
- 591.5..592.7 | 0.697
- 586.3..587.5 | 0.727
